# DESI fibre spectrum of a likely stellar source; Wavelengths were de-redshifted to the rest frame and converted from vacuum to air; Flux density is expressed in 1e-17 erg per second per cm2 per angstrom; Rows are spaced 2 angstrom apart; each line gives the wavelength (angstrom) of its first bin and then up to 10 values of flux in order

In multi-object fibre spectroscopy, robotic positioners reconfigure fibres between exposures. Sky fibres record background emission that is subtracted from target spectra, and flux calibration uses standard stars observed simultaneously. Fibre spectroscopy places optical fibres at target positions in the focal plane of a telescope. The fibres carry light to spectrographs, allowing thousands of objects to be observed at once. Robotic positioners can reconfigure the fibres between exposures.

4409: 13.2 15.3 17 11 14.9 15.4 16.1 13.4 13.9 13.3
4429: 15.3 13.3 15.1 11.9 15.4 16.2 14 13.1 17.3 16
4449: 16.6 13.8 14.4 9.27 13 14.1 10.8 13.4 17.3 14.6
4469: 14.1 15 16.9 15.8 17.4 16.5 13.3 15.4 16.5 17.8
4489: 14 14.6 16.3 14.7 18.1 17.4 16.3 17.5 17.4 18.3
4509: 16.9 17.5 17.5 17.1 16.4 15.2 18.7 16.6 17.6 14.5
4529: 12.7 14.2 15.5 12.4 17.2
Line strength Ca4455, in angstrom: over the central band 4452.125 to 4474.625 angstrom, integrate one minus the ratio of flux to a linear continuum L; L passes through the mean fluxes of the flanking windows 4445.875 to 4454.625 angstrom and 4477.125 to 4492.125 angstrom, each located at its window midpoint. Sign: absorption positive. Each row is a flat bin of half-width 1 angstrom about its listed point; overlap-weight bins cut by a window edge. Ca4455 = 1.7 angstrom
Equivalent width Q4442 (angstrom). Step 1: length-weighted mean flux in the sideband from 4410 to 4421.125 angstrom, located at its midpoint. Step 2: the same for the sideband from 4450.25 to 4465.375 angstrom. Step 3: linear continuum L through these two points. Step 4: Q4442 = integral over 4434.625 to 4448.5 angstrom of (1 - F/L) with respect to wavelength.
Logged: -1.3 angstrom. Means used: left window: 14.9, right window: 13.1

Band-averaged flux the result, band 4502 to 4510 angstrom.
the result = 17.5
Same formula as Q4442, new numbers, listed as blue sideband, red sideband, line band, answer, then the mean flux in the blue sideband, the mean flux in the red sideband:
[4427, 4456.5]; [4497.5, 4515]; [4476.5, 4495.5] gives 0.9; 14.3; 17.4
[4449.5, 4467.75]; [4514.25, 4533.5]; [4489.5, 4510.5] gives -2.4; 13.5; 15.8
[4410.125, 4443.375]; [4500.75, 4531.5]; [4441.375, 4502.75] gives 1.5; 14.4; 16.6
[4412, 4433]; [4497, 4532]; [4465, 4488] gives -0.2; 14.4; 16.6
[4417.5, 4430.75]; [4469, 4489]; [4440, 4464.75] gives 2.1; 14.5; 15.9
